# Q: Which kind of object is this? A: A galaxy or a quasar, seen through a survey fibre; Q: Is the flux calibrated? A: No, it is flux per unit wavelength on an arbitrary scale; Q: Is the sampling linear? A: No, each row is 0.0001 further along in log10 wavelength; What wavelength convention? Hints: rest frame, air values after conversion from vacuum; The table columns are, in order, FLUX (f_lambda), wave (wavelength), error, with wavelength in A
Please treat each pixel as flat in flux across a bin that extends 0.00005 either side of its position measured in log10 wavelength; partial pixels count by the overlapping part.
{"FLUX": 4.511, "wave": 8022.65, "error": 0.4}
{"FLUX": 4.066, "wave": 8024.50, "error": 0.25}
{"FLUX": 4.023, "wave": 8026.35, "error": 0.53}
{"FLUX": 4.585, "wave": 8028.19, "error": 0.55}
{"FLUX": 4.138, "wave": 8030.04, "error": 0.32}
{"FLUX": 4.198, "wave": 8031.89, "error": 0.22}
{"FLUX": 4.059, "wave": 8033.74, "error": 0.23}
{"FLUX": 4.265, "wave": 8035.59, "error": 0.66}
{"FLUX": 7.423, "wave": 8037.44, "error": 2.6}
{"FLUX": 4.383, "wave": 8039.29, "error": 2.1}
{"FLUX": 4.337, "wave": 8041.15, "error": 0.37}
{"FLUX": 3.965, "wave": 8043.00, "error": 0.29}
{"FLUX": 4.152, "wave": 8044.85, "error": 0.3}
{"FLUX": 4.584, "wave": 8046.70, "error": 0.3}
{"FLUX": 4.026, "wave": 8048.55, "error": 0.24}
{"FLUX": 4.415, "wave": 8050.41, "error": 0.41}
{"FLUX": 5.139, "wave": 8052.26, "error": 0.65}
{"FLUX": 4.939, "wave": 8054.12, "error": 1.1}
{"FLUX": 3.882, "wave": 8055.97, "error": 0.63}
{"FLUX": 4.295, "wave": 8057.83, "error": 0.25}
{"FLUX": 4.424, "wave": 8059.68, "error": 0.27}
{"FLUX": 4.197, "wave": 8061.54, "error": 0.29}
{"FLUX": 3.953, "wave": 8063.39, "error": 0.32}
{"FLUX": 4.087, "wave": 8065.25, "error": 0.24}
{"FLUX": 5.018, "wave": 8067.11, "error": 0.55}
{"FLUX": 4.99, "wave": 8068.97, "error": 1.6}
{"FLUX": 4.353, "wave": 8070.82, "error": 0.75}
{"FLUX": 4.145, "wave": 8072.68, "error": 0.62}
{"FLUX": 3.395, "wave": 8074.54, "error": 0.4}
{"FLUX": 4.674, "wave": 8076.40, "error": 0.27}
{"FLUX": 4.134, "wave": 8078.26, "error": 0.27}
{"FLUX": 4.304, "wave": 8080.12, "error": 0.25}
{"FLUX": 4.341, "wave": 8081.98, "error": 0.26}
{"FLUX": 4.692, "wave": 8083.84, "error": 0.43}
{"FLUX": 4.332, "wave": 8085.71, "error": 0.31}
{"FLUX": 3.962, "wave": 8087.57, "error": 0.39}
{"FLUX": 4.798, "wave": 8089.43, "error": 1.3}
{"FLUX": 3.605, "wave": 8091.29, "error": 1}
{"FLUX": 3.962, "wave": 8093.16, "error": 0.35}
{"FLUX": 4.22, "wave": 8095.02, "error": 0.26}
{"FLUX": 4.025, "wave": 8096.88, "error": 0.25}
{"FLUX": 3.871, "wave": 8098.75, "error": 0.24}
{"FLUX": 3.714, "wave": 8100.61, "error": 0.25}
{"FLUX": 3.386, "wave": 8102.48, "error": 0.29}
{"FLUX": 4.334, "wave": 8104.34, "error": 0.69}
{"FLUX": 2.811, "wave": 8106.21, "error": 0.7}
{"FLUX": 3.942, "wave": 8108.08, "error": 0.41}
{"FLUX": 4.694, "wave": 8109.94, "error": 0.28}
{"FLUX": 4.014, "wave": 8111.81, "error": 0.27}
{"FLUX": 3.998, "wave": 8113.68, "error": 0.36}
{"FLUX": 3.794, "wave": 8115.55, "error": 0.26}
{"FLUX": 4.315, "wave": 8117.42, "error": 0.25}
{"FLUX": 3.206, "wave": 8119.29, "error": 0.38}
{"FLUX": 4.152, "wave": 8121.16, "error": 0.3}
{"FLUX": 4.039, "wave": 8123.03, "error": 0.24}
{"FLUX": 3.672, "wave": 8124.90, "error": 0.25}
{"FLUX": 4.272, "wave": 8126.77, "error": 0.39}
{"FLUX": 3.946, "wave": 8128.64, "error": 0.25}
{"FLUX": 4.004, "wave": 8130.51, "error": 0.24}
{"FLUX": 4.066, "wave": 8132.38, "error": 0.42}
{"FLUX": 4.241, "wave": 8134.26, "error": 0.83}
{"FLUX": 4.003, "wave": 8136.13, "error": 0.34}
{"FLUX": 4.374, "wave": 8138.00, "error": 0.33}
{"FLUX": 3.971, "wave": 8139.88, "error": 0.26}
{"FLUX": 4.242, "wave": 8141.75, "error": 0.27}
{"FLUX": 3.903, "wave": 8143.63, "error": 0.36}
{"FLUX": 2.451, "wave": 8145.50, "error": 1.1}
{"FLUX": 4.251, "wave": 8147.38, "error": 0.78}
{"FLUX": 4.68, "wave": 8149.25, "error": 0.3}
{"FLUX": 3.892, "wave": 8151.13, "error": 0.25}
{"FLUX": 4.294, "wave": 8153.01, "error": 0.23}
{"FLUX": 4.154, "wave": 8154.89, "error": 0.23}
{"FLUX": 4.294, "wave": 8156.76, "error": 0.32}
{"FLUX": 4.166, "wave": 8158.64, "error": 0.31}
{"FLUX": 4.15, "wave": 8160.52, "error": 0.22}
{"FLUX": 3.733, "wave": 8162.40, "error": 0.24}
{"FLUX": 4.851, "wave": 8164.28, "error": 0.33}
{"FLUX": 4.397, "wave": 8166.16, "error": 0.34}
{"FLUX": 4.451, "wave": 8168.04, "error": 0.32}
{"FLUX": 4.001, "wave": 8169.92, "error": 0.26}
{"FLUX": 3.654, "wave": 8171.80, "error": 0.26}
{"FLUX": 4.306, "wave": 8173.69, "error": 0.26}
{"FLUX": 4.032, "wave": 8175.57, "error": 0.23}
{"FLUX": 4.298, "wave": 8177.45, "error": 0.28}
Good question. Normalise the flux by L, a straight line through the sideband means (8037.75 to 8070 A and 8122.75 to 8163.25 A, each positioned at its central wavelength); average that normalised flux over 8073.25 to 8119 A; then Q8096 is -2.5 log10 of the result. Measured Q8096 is 0.06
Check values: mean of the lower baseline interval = 4.46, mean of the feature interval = 4.04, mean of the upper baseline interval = 4.04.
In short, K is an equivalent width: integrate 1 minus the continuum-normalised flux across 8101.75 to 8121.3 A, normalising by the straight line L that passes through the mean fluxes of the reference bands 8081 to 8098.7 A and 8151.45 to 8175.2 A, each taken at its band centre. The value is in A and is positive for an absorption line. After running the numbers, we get 1.5 A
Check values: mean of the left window 4.2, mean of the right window 4.19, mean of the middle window 3.87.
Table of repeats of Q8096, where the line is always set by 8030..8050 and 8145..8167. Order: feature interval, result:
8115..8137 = 0.07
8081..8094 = 0.03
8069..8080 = 0.05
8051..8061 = -0.01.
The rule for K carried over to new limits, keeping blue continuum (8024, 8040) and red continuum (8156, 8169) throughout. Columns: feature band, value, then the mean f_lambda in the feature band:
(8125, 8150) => 1.9 A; 4.02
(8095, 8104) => 1.2 A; 3.84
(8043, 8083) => 1.5 A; 4.35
